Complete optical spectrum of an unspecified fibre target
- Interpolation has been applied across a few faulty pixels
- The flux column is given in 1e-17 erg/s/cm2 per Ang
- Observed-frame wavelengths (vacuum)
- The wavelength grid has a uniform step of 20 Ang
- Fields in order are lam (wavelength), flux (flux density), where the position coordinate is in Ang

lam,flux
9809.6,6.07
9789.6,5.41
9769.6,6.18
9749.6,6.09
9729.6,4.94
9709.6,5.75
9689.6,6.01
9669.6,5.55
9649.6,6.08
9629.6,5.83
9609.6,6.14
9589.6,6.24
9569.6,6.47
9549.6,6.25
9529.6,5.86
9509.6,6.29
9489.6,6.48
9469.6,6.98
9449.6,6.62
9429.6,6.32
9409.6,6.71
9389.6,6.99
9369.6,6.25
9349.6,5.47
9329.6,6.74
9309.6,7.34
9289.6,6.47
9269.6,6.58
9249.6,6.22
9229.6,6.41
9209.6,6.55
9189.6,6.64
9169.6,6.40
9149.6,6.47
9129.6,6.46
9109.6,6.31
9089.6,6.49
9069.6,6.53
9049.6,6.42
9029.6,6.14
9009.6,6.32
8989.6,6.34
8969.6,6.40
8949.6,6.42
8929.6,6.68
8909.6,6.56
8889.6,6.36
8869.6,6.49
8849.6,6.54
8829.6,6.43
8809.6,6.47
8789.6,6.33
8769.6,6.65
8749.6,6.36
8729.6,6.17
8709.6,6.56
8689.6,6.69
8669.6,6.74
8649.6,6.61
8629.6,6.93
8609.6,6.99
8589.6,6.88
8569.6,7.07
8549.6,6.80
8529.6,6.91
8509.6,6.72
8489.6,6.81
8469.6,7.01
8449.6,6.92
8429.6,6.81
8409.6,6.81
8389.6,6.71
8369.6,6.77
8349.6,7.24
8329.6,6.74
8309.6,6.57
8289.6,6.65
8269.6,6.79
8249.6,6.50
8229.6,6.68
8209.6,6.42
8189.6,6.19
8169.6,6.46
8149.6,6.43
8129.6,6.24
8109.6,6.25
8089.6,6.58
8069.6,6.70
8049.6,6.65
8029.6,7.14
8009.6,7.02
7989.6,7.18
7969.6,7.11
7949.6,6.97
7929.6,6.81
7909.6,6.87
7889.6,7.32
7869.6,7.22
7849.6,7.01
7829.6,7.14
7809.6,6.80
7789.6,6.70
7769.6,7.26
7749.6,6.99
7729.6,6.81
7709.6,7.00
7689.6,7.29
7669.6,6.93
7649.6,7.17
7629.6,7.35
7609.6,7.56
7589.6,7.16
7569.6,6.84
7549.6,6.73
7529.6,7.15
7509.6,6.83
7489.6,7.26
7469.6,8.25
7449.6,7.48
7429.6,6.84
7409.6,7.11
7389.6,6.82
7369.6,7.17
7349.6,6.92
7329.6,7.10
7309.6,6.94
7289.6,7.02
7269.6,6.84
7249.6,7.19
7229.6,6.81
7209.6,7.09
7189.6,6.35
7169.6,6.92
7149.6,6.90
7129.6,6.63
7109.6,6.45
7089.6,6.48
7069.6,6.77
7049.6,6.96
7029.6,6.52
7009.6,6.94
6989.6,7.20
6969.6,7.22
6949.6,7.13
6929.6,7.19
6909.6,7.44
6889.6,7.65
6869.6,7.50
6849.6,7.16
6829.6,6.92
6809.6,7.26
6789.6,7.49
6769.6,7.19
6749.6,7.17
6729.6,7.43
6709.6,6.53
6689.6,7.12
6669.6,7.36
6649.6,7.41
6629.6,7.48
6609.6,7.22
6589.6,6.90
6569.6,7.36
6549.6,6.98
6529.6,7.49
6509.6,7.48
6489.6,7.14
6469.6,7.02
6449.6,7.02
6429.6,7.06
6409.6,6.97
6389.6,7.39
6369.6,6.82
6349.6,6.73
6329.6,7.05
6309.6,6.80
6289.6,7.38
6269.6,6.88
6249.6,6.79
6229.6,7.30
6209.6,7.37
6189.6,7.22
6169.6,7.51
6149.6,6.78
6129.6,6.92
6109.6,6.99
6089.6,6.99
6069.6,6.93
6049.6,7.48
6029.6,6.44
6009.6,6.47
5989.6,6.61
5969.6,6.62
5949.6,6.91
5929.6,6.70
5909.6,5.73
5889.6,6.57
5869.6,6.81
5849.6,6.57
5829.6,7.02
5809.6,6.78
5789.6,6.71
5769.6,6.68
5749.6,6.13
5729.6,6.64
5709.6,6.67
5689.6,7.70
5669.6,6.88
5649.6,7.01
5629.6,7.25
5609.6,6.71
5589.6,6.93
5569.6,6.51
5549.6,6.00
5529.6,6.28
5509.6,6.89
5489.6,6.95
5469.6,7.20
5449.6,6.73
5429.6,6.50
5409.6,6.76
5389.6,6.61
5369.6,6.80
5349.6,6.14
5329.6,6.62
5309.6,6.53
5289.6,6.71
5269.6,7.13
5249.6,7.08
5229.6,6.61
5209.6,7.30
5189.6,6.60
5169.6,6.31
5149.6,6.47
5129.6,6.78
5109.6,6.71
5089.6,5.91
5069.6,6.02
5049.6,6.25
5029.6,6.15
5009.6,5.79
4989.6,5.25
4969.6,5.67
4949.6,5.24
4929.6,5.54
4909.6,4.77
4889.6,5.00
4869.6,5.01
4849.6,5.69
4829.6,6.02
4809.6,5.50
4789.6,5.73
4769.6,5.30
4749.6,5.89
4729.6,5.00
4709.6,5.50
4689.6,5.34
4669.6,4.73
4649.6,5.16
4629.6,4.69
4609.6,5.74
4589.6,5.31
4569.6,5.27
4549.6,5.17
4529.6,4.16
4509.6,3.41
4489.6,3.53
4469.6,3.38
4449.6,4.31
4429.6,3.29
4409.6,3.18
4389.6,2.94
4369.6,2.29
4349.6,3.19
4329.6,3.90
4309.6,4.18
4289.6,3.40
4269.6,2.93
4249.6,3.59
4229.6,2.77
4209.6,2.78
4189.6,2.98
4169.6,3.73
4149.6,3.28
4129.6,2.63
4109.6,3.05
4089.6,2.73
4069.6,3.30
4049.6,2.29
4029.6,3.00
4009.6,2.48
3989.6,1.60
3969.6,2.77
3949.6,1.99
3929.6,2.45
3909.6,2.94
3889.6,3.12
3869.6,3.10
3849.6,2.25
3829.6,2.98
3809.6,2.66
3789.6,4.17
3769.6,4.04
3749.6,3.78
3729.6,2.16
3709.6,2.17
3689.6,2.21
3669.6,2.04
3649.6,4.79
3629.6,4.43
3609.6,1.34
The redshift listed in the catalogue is 0.138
